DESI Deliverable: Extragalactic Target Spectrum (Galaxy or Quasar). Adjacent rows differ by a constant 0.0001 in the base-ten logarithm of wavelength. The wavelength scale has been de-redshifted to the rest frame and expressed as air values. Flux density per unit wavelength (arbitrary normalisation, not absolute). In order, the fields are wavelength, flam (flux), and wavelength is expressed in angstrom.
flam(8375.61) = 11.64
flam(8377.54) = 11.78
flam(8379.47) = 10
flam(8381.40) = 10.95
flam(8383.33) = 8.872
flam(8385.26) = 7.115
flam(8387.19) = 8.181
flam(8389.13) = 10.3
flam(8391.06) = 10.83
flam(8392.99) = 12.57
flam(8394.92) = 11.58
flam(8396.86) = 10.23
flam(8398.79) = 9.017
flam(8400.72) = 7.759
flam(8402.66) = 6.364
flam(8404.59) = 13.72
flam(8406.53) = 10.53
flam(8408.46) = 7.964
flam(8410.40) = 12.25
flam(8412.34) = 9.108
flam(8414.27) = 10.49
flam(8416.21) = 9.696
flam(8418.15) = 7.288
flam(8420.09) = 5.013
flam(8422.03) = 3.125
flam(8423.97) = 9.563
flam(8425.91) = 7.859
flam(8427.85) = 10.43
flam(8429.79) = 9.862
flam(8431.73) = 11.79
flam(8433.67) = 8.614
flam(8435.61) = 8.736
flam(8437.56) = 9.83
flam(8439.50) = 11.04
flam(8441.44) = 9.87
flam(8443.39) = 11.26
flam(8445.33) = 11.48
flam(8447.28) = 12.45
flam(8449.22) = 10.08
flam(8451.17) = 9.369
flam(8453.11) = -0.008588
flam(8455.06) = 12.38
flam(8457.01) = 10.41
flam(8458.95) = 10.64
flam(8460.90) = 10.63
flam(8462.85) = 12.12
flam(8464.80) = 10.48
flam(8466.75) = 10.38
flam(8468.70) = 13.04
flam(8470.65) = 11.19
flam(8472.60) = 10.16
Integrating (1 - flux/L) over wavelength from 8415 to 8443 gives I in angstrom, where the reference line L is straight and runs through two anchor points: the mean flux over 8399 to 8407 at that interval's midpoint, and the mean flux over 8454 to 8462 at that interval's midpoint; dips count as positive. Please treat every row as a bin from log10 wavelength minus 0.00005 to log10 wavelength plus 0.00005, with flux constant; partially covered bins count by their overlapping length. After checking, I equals 3.7 angstrom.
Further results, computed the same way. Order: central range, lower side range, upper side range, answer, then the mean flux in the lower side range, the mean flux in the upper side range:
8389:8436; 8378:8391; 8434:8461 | 1.09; 9.44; 9.81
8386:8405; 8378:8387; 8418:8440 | -1.71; 9.29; 8.59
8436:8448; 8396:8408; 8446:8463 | -1.47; 9.54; 9.7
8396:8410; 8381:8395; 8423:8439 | 0.48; 9.92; 9.63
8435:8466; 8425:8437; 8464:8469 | 0.98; 9.57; 11.1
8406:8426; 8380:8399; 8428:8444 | 3.26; 10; 10.1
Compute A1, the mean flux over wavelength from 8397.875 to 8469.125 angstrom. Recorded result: 9.56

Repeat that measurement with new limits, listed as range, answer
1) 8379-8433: 9.36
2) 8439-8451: 10.9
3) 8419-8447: 9.25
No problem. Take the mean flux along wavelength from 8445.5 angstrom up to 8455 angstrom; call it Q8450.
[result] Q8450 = 8.69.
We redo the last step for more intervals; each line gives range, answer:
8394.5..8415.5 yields 9.86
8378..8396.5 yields 10.1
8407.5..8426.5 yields 8.24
